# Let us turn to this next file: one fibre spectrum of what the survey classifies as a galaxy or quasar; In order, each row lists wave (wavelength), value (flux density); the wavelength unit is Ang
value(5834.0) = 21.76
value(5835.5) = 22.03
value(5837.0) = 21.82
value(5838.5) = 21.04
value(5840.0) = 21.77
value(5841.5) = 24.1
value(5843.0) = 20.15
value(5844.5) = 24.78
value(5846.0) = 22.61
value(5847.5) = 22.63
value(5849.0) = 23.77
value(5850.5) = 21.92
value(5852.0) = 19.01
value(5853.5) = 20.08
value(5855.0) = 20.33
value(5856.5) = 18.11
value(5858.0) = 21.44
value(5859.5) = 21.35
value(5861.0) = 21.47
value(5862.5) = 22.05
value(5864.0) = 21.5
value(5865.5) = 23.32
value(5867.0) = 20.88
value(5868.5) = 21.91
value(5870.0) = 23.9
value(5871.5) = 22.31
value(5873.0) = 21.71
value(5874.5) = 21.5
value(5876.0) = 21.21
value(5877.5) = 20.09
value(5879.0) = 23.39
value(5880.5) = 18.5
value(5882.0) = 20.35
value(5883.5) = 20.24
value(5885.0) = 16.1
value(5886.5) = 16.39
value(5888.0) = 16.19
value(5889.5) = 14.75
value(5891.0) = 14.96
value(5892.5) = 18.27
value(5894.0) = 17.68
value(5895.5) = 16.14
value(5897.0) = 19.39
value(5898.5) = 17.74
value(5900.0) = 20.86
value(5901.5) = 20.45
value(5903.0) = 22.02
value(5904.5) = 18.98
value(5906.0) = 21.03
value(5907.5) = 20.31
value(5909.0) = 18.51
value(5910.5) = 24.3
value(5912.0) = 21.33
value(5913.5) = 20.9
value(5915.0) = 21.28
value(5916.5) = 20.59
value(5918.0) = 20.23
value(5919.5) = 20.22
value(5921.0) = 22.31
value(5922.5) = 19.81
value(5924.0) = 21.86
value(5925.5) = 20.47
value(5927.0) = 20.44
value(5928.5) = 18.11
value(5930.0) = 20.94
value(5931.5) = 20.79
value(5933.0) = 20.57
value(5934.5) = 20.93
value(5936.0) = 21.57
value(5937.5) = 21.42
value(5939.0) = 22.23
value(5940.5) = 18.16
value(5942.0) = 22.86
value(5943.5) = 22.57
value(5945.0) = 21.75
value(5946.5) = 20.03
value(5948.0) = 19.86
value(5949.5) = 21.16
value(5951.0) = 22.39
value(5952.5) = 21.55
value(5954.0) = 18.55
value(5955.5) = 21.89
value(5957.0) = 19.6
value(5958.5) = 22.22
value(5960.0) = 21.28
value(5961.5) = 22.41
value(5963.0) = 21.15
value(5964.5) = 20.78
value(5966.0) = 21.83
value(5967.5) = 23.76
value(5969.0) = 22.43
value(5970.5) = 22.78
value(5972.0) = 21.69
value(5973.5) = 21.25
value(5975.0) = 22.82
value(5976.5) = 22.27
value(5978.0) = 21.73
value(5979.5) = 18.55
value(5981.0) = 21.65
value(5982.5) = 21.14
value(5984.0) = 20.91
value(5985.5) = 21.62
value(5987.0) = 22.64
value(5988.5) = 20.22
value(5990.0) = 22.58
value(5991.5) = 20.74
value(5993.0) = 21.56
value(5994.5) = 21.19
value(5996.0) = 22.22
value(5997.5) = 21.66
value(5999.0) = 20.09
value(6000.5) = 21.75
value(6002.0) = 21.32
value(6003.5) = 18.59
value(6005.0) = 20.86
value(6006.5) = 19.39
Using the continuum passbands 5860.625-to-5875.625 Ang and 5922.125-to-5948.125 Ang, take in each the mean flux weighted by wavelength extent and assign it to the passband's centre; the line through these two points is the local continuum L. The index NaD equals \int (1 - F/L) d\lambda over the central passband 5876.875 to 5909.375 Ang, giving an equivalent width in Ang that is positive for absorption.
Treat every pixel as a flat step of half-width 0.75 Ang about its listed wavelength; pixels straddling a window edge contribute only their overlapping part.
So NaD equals 4.3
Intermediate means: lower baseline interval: 22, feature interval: 18.7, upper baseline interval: 20.8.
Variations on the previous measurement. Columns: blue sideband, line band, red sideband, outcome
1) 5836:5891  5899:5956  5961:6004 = 0.91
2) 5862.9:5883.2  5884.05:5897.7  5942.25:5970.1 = 3.07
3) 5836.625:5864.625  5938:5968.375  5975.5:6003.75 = 0.03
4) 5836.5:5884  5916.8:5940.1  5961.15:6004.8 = 0.82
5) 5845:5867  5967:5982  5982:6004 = -0.41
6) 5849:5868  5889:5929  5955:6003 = 2.81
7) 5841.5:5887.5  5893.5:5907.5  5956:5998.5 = 1.20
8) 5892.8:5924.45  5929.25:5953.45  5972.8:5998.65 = -0.47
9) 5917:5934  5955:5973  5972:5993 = -0.58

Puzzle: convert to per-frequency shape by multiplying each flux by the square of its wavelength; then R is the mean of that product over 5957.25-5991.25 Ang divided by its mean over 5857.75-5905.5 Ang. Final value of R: 1.12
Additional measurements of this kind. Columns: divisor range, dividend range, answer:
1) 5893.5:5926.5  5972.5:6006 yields 1.07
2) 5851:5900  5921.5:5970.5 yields 1.09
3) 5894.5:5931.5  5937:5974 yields 1.07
